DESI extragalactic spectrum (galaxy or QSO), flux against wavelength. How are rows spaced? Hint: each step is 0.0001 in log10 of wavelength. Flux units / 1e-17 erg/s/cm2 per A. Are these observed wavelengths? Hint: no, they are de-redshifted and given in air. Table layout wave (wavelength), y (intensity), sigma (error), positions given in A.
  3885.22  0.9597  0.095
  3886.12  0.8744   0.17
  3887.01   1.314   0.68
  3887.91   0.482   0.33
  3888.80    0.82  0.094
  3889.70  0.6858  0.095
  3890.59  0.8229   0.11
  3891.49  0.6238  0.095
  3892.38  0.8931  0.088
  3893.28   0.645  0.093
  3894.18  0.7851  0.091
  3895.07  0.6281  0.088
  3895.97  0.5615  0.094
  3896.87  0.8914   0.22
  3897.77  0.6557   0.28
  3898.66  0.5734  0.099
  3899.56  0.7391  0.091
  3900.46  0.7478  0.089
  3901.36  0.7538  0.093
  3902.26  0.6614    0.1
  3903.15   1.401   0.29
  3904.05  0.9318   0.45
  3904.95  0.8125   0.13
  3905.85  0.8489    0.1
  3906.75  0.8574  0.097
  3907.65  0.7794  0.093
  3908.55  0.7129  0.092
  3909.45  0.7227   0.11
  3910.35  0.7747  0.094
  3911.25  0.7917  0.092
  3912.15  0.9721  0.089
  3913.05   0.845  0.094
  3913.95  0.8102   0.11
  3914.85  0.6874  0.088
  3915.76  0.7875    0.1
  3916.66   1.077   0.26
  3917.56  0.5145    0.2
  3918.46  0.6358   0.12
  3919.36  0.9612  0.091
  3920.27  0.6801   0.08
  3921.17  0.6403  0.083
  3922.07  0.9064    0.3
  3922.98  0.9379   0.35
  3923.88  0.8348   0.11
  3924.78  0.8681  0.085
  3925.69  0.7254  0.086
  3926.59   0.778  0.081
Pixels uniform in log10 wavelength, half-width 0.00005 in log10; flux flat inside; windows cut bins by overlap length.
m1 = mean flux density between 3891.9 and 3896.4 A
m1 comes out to 0.703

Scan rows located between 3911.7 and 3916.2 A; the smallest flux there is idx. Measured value 0.6874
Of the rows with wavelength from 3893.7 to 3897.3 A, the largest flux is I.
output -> 0.8914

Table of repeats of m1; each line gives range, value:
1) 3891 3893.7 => 0.722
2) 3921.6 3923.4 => 0.917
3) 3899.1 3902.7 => 0.724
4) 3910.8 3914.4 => 0.856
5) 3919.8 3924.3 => 0.799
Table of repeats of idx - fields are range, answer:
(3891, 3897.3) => 0.5615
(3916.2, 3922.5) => 0.5145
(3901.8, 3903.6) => 0.6614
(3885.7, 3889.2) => 0.482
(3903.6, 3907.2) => 0.8125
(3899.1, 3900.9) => 0.7391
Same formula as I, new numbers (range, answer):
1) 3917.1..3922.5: 0.9612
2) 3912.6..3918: 1.077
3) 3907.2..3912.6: 0.9721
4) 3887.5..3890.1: 0.82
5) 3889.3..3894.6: 0.8931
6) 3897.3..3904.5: 1.401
